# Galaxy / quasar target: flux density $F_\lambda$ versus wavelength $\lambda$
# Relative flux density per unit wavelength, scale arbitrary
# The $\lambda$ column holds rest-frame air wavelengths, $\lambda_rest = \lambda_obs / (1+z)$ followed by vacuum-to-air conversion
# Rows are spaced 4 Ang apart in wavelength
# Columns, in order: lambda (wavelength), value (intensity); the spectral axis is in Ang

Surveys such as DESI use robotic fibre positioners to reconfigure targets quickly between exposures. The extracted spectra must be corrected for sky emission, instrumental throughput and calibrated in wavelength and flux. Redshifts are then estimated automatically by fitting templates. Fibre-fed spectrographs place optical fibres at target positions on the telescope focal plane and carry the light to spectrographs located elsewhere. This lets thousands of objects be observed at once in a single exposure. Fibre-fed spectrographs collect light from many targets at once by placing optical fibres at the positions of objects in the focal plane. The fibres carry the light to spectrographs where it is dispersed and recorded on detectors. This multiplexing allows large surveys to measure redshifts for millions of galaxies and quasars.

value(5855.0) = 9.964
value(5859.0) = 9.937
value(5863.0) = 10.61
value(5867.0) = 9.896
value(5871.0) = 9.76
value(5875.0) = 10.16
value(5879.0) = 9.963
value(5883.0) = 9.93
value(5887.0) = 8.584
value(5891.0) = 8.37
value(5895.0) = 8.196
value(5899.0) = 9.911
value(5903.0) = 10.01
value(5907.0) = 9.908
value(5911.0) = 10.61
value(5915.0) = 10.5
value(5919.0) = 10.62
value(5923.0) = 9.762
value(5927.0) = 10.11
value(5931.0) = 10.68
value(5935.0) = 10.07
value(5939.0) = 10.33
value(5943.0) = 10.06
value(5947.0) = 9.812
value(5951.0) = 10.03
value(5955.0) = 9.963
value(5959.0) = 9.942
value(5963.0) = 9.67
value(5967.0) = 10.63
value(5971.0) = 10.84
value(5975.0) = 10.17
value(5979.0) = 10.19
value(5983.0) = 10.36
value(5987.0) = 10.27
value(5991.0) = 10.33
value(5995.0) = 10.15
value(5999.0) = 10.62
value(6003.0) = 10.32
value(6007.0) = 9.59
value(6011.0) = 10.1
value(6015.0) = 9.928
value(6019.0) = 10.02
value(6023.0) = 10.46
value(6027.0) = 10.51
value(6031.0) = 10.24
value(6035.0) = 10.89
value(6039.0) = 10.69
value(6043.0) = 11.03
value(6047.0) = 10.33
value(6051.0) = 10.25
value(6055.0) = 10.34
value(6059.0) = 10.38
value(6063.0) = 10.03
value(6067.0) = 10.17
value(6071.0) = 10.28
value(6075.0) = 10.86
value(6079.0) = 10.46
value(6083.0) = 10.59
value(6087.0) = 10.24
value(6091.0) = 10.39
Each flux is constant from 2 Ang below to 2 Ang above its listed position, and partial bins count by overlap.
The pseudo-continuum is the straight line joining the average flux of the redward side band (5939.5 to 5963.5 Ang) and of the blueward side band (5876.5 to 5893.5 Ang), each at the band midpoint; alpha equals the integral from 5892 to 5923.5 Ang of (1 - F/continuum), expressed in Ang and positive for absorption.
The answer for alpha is -1.43 Ang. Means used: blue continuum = 9.21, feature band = 9.9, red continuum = 9.95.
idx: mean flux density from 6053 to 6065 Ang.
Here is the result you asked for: 10.2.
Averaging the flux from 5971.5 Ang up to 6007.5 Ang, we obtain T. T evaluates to 10.3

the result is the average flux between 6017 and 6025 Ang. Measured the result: 10.2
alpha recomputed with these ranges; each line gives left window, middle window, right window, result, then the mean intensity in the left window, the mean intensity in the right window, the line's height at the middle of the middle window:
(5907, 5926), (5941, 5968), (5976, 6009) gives 0.7 Ang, 10.3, 10.2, 10.3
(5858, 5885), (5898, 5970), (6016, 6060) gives 0.3 Ang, 10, 10.5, 10.2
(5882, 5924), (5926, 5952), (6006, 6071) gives -0.9 Ang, 9.66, 10.3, 9.84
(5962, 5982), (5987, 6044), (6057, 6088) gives 0.1 Ang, 10.3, 10.4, 10.4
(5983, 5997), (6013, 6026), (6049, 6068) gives 0.1 Ang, 10.3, 10.2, 10.3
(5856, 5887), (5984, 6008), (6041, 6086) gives 0.0 Ang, 9.94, 10.4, 10.3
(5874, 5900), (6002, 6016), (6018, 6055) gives 0.4 Ang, 9.25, 10.5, 10.3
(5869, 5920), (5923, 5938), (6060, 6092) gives -0.6 Ang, 9.72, 10.4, 9.85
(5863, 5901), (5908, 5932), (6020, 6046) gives -1.4 Ang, 9.48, 10.6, 9.76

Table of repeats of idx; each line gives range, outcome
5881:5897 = 8.77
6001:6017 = 9.98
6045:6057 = 10.3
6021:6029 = 10.5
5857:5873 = 10.1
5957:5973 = 10.3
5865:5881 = 9.94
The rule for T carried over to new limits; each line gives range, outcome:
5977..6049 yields 10.3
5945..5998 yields 10.2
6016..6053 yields 10.5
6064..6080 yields 10.4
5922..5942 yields 10.2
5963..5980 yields 10.4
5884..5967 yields 9.88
